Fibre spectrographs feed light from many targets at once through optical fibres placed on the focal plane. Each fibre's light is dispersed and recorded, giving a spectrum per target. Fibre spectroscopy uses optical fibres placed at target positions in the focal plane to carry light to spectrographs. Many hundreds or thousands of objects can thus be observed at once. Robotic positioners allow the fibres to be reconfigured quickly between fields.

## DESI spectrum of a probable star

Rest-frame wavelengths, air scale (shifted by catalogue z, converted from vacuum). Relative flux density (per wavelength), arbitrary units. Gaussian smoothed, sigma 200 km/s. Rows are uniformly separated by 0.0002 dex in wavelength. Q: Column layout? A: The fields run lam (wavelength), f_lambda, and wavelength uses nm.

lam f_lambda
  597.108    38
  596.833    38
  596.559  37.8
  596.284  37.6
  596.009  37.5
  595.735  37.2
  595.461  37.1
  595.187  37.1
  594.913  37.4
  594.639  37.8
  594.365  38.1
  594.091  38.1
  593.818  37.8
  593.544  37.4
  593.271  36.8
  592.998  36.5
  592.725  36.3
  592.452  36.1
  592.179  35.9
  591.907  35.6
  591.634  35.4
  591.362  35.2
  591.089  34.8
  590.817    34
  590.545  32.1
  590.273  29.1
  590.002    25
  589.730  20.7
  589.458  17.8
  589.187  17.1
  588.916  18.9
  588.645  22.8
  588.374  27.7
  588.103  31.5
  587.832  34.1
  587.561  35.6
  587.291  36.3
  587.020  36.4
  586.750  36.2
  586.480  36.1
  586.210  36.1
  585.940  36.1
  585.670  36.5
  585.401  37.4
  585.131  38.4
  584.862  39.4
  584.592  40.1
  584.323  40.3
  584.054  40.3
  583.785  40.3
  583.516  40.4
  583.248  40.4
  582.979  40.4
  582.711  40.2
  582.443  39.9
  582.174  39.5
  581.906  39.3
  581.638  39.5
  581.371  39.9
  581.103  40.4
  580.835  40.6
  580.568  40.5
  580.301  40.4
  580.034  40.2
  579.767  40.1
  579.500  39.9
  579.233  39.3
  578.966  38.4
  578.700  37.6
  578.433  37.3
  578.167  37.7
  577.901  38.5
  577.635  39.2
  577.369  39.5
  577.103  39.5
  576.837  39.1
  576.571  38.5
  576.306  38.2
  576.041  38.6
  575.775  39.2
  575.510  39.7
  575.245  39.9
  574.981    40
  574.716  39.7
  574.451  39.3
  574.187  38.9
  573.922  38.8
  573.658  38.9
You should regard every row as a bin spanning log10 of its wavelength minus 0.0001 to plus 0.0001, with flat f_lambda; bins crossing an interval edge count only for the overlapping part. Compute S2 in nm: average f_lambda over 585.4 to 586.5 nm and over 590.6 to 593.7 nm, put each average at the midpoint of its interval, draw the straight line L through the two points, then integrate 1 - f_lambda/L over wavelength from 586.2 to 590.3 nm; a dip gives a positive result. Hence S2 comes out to 0.86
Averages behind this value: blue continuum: 36.4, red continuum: 35.7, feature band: 28.6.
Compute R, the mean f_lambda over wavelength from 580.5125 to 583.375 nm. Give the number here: 40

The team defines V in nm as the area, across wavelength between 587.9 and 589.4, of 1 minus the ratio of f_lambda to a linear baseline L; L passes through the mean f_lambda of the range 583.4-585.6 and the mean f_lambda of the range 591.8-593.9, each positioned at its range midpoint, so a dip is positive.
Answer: 0.56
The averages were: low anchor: 39.5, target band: 23.8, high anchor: 36.5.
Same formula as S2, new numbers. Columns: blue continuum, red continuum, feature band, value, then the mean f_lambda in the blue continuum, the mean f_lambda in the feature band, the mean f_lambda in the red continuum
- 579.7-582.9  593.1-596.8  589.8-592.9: 0.39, 40.1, 33.4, 37.5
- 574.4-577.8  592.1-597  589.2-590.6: 0.52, 39.2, 23.8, 37.3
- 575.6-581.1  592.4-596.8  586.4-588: 0.10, 39.1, 35.7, 37.3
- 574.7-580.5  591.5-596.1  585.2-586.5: 0.05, 39.1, 36.6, 36.9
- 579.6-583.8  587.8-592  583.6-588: -0.44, 40.1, 37.5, 28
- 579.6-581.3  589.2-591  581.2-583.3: -0.12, 40.3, 39.9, 26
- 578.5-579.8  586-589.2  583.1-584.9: -0.29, 38.9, 40.2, 31.4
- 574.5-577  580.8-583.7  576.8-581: 0.04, 39.2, 39.3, 40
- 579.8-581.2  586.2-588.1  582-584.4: -0.11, 40.4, 40.2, 35.5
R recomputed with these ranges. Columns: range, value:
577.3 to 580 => 38.8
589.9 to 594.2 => 34.8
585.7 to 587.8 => 36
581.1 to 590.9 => 34.4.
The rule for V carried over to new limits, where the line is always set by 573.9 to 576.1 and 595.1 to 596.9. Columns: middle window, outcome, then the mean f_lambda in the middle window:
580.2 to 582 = -0.06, 40.1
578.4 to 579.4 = 0.02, 38.3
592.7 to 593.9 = 0.02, 37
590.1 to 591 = 0.15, 31.6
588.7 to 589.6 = 0.47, 18.4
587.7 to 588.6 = 0.19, 30.2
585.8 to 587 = 0.07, 36.2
